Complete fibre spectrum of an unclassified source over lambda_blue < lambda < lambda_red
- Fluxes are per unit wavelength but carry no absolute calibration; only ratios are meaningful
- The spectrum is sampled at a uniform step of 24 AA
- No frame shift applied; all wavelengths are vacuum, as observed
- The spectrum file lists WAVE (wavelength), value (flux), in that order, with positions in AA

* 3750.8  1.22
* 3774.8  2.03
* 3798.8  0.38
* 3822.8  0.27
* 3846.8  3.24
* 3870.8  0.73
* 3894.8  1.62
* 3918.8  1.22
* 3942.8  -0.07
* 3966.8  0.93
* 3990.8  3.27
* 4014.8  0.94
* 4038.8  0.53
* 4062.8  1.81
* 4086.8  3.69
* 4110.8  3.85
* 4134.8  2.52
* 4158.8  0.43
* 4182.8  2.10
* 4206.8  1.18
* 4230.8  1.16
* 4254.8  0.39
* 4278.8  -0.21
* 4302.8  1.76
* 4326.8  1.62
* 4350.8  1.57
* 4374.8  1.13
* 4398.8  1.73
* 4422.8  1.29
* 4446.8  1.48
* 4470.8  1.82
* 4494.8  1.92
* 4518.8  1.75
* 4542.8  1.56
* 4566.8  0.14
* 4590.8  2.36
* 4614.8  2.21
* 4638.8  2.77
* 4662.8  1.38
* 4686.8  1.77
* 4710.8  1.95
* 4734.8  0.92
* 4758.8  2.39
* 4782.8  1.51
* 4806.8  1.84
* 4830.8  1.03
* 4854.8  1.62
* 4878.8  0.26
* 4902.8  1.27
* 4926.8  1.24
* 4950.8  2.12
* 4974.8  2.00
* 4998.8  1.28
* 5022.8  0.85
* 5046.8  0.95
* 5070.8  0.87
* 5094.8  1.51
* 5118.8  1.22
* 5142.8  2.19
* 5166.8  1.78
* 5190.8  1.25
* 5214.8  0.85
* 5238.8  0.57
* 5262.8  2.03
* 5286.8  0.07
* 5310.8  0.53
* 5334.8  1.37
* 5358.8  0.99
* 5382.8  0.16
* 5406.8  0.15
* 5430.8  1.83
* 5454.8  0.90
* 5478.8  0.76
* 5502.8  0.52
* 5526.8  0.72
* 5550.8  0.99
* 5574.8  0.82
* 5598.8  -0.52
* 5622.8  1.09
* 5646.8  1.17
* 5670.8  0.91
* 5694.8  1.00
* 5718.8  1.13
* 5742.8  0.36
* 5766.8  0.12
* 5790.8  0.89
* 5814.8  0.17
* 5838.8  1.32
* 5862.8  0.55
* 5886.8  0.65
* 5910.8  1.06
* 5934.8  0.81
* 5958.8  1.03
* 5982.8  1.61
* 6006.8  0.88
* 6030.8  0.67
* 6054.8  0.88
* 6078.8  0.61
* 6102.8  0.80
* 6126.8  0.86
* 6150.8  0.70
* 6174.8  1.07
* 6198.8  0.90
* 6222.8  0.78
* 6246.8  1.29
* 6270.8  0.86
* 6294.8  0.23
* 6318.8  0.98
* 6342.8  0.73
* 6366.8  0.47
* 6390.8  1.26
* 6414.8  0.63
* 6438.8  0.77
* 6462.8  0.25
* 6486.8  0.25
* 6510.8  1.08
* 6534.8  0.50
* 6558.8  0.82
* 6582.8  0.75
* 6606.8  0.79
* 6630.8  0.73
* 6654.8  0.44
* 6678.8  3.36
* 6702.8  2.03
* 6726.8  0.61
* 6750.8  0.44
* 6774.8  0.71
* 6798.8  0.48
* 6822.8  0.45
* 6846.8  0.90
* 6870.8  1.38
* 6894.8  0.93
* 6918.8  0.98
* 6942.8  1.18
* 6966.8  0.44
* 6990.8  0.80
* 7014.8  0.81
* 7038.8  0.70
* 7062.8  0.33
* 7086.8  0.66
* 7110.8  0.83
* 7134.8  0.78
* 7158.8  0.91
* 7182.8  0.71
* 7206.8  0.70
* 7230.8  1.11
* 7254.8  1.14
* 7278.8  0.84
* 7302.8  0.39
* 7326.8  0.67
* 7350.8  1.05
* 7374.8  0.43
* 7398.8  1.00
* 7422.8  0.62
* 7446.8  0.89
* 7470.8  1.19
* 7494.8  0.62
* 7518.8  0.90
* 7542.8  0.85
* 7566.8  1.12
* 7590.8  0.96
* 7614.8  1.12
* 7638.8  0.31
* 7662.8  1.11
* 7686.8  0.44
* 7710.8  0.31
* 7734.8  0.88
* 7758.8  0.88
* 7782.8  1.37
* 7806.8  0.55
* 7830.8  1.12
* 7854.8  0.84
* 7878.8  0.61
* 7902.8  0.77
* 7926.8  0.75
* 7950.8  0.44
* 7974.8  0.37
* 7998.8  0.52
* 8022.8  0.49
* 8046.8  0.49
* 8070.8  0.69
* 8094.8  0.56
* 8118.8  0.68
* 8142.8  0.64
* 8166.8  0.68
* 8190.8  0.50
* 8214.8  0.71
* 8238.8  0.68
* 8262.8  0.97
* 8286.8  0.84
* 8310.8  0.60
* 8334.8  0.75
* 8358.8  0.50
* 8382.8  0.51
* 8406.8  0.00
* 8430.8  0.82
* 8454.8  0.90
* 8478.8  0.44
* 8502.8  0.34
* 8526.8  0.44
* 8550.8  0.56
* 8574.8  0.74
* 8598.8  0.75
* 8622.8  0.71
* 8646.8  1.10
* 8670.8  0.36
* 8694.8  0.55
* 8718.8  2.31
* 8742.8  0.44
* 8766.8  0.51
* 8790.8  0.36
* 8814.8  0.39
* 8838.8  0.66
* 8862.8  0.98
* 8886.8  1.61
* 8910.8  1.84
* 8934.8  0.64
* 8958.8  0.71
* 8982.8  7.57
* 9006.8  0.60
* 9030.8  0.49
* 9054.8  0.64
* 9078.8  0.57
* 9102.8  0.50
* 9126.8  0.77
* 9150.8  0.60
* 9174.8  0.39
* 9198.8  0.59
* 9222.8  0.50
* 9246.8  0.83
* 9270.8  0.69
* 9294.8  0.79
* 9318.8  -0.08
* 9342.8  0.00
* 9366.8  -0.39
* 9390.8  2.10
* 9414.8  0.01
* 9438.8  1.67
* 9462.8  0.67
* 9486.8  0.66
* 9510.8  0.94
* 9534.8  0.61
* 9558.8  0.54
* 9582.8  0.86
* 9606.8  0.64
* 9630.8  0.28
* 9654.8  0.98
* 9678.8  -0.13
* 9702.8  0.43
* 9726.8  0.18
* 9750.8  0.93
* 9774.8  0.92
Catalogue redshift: 0.79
